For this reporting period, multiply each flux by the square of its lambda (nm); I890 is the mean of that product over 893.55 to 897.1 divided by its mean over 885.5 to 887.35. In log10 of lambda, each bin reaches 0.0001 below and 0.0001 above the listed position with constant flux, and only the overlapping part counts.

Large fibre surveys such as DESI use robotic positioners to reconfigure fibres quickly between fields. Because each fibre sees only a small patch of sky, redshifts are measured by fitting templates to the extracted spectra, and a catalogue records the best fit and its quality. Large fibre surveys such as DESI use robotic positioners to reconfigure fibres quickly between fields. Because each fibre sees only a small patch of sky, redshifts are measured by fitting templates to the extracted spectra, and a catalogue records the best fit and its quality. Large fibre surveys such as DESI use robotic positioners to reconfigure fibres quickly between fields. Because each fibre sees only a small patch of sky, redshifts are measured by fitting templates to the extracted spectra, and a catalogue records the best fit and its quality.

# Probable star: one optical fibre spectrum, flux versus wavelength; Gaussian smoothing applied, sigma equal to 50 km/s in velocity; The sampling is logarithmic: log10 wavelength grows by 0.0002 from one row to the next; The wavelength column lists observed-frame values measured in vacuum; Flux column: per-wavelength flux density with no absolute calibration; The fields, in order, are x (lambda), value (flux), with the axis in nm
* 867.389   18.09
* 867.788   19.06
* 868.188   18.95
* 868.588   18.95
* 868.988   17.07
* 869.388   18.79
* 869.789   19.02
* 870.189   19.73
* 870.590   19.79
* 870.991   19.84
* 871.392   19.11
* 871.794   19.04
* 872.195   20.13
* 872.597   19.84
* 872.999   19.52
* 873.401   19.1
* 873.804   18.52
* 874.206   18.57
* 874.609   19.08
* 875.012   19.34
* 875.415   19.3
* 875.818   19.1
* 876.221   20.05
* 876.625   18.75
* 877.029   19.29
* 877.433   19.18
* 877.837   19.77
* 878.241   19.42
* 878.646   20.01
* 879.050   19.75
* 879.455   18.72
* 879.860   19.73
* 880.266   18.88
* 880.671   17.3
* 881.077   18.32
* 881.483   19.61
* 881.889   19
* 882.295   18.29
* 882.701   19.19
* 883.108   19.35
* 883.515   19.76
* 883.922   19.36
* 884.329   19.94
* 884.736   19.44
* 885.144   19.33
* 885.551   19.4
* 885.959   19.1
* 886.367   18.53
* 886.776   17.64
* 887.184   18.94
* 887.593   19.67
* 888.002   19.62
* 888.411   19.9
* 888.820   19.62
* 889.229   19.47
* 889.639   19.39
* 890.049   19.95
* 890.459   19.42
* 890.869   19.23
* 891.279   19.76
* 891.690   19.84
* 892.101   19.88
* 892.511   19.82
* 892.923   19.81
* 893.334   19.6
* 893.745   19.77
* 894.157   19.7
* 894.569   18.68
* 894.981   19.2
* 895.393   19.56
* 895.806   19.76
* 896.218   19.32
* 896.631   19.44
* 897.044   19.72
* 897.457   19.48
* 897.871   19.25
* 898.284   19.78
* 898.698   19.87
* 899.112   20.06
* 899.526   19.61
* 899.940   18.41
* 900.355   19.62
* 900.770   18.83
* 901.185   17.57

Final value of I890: 1.06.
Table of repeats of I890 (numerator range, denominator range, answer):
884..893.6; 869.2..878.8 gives 1.04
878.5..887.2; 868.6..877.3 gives 1.02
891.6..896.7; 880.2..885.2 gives 1.05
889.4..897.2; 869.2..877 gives 1.06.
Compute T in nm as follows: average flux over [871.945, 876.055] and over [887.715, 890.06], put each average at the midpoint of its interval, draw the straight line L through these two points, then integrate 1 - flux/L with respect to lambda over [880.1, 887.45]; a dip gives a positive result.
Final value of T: 0.20 nm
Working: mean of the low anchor 19.3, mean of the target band 19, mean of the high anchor 19.6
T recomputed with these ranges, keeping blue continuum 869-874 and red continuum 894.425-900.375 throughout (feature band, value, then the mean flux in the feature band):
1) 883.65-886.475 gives 0.01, 19.3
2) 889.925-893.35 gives -0.05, 19.7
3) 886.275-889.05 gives 0.03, 19.2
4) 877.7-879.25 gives -0.03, 19.7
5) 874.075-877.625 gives 0.02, 19.2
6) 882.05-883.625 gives 0.02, 19.1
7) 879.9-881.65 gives 0.07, 18.6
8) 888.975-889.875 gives 0.00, 19.5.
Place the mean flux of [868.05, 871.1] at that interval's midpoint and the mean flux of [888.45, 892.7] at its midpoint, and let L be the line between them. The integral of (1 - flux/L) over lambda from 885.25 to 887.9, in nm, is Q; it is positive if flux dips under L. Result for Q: 0.08 nm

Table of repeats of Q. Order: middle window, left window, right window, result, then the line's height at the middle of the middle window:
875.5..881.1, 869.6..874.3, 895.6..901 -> 0.06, 19.4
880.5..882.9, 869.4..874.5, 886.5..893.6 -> 0.10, 19.4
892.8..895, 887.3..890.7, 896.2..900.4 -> 0.01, 19.6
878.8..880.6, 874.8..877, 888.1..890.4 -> 0.02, 19.4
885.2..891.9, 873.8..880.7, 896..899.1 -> 0.03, 19.4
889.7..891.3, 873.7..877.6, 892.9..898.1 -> -0.01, 19.4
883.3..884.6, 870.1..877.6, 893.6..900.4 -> -0.02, 19.4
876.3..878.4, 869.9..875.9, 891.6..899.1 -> 0.01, 19.4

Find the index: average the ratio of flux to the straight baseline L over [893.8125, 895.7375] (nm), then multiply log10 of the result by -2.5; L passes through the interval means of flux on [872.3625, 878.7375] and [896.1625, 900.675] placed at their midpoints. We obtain 0.01 mag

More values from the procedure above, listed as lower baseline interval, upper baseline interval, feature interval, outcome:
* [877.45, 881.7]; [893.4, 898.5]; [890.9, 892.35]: -0.021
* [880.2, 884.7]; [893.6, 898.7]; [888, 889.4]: -0.024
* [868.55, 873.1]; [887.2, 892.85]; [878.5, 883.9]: 0.022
